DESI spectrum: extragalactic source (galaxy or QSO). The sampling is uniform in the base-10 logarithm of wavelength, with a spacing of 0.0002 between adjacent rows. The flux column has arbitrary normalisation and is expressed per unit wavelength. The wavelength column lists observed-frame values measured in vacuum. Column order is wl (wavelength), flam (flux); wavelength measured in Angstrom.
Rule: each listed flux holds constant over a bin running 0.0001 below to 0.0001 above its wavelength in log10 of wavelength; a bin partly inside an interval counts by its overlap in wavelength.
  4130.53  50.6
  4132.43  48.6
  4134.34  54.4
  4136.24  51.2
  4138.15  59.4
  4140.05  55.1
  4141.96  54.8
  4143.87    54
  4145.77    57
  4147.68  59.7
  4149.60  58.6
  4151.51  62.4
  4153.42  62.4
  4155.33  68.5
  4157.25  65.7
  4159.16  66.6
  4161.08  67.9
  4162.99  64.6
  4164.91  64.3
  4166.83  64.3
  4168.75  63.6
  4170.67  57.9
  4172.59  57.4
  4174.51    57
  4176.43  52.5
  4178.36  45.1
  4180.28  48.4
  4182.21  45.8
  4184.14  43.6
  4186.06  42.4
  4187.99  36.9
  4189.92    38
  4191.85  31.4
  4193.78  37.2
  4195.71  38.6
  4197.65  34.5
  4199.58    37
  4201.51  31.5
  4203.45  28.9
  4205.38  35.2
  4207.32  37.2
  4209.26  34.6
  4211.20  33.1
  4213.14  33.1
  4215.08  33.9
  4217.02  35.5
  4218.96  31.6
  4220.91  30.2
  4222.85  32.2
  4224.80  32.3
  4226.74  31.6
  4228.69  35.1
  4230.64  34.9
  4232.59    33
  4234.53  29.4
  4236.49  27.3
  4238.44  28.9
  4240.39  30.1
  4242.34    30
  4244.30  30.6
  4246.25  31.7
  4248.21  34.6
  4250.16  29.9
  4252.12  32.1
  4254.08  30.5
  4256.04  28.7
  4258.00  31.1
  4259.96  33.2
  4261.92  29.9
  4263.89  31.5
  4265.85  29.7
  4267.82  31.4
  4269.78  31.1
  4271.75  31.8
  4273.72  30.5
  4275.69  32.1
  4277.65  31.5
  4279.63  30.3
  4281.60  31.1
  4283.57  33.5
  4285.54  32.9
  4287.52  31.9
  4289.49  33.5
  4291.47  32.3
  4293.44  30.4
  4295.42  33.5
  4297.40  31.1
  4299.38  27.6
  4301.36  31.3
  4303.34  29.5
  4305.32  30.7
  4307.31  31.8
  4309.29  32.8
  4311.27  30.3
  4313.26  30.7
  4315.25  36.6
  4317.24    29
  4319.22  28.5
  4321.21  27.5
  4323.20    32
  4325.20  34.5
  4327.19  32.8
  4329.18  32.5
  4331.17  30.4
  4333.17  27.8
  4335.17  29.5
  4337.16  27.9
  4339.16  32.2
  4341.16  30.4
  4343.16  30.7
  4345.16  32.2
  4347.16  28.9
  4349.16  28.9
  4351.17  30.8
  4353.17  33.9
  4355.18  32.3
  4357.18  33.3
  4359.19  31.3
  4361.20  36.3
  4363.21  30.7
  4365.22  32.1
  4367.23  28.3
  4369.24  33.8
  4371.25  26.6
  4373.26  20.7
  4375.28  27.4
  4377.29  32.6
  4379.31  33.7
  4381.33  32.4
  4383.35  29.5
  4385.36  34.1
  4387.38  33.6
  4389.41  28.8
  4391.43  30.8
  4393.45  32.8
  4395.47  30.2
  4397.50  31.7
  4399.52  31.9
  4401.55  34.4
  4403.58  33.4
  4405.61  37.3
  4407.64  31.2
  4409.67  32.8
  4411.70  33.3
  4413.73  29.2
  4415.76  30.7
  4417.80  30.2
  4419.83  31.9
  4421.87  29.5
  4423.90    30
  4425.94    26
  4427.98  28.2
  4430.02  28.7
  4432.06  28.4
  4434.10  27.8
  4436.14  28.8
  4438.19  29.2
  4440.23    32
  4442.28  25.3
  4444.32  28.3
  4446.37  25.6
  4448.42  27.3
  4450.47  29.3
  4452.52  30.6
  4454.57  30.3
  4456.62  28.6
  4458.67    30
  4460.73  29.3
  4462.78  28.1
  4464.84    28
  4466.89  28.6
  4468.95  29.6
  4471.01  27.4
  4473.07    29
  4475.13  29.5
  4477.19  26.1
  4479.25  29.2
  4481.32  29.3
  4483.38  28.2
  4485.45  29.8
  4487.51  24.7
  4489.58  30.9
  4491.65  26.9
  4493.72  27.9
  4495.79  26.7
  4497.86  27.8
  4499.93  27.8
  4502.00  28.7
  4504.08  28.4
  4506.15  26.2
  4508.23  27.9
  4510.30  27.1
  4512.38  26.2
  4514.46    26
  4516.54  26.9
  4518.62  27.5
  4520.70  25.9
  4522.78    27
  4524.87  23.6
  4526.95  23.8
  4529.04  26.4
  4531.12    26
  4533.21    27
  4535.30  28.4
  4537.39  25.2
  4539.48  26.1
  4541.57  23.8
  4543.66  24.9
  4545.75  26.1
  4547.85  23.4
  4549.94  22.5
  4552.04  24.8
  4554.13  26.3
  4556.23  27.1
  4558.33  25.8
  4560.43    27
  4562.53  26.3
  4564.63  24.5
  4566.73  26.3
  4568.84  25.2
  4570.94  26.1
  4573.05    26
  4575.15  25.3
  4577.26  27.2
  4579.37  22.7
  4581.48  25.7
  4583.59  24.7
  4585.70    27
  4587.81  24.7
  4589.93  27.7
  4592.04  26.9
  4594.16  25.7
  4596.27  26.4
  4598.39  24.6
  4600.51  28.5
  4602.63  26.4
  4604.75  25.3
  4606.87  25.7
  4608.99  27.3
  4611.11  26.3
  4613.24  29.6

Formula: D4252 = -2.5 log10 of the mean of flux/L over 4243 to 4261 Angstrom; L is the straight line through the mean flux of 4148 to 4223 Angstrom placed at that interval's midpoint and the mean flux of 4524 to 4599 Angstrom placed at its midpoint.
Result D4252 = 0.34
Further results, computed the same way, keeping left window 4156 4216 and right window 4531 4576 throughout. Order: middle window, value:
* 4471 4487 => 0.05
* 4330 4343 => 0.26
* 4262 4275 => 0.32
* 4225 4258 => 0.35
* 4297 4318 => 0.26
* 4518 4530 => 0.07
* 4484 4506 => 0.04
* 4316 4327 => 0.25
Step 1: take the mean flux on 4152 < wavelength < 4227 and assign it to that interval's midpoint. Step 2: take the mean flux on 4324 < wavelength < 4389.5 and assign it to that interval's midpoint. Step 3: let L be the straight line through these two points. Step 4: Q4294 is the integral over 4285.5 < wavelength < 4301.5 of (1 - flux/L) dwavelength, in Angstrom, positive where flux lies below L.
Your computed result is 2.1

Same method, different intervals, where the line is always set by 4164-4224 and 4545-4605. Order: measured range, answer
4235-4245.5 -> 2.71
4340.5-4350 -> 1.37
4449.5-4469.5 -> 0.86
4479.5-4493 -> 0.50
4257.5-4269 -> 2.26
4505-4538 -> 1.91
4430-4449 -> 1.97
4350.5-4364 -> 0.81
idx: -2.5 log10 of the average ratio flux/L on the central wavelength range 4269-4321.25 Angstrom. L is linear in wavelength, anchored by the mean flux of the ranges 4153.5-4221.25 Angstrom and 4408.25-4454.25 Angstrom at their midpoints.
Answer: 0.224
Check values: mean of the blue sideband 45.8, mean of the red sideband 29.3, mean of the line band 31.3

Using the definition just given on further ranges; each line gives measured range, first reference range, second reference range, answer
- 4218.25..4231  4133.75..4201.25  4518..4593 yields 0.44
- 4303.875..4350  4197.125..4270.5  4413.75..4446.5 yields -0.01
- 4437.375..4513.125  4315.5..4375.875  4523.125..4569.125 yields -0.04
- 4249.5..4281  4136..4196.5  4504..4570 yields 0.44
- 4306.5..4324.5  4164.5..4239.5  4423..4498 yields 0.12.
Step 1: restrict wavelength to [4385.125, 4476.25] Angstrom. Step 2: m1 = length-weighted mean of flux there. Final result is 30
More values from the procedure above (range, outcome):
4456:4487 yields 28.6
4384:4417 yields 32.2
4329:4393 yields 30.8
